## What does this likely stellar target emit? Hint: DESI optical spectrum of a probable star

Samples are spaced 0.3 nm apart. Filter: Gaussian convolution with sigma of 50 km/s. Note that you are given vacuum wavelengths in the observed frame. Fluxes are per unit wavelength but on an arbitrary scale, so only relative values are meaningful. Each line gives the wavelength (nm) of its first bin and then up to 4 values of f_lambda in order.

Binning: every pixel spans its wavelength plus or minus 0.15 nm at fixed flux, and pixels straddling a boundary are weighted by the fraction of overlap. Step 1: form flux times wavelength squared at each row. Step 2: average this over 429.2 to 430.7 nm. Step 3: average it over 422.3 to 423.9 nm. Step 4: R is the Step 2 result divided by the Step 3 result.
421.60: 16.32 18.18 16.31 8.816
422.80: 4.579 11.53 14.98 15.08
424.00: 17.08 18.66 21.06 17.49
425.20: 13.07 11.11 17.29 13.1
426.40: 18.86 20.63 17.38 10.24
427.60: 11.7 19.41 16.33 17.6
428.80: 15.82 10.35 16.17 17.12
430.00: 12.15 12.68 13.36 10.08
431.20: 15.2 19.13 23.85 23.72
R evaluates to 1.3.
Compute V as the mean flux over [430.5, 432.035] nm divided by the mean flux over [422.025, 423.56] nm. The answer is 1.5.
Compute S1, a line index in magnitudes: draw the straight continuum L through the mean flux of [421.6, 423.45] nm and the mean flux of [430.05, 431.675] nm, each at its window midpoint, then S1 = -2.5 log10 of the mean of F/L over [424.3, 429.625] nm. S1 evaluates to -0.18 mag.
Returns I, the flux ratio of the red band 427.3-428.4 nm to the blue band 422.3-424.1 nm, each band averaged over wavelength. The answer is 1.26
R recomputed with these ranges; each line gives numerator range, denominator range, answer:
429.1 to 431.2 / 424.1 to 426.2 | 0.86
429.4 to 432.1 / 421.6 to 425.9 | 1.12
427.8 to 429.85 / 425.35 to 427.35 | 1.03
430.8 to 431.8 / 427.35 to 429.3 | 1.11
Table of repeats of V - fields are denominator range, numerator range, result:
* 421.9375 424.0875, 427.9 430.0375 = 1.22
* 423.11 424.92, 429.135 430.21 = 0.86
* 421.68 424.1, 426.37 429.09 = 1.20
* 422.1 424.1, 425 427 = 1.28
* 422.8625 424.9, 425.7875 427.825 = 0.98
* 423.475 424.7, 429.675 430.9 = 0.74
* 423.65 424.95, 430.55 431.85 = 0.88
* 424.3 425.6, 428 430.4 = 0.92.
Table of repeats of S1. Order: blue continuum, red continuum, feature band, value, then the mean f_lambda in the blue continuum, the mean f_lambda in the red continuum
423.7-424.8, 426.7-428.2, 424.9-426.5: 0.15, 18.3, 15.4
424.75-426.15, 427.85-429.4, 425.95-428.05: -0.06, 14.5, 15.7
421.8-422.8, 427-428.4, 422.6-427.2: -0.11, 12.8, 14.9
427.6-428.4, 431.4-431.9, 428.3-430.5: 0.26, 16.7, 21.5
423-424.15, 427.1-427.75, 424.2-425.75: -0.19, 14.8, 11.5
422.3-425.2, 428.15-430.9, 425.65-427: -0.22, 14.3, 14.3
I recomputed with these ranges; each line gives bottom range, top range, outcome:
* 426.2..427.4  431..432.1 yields 1.16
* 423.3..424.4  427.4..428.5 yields 0.96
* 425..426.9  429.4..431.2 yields 0.86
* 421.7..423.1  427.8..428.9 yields 1.43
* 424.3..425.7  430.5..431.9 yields 1.01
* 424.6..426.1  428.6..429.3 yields 0.90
